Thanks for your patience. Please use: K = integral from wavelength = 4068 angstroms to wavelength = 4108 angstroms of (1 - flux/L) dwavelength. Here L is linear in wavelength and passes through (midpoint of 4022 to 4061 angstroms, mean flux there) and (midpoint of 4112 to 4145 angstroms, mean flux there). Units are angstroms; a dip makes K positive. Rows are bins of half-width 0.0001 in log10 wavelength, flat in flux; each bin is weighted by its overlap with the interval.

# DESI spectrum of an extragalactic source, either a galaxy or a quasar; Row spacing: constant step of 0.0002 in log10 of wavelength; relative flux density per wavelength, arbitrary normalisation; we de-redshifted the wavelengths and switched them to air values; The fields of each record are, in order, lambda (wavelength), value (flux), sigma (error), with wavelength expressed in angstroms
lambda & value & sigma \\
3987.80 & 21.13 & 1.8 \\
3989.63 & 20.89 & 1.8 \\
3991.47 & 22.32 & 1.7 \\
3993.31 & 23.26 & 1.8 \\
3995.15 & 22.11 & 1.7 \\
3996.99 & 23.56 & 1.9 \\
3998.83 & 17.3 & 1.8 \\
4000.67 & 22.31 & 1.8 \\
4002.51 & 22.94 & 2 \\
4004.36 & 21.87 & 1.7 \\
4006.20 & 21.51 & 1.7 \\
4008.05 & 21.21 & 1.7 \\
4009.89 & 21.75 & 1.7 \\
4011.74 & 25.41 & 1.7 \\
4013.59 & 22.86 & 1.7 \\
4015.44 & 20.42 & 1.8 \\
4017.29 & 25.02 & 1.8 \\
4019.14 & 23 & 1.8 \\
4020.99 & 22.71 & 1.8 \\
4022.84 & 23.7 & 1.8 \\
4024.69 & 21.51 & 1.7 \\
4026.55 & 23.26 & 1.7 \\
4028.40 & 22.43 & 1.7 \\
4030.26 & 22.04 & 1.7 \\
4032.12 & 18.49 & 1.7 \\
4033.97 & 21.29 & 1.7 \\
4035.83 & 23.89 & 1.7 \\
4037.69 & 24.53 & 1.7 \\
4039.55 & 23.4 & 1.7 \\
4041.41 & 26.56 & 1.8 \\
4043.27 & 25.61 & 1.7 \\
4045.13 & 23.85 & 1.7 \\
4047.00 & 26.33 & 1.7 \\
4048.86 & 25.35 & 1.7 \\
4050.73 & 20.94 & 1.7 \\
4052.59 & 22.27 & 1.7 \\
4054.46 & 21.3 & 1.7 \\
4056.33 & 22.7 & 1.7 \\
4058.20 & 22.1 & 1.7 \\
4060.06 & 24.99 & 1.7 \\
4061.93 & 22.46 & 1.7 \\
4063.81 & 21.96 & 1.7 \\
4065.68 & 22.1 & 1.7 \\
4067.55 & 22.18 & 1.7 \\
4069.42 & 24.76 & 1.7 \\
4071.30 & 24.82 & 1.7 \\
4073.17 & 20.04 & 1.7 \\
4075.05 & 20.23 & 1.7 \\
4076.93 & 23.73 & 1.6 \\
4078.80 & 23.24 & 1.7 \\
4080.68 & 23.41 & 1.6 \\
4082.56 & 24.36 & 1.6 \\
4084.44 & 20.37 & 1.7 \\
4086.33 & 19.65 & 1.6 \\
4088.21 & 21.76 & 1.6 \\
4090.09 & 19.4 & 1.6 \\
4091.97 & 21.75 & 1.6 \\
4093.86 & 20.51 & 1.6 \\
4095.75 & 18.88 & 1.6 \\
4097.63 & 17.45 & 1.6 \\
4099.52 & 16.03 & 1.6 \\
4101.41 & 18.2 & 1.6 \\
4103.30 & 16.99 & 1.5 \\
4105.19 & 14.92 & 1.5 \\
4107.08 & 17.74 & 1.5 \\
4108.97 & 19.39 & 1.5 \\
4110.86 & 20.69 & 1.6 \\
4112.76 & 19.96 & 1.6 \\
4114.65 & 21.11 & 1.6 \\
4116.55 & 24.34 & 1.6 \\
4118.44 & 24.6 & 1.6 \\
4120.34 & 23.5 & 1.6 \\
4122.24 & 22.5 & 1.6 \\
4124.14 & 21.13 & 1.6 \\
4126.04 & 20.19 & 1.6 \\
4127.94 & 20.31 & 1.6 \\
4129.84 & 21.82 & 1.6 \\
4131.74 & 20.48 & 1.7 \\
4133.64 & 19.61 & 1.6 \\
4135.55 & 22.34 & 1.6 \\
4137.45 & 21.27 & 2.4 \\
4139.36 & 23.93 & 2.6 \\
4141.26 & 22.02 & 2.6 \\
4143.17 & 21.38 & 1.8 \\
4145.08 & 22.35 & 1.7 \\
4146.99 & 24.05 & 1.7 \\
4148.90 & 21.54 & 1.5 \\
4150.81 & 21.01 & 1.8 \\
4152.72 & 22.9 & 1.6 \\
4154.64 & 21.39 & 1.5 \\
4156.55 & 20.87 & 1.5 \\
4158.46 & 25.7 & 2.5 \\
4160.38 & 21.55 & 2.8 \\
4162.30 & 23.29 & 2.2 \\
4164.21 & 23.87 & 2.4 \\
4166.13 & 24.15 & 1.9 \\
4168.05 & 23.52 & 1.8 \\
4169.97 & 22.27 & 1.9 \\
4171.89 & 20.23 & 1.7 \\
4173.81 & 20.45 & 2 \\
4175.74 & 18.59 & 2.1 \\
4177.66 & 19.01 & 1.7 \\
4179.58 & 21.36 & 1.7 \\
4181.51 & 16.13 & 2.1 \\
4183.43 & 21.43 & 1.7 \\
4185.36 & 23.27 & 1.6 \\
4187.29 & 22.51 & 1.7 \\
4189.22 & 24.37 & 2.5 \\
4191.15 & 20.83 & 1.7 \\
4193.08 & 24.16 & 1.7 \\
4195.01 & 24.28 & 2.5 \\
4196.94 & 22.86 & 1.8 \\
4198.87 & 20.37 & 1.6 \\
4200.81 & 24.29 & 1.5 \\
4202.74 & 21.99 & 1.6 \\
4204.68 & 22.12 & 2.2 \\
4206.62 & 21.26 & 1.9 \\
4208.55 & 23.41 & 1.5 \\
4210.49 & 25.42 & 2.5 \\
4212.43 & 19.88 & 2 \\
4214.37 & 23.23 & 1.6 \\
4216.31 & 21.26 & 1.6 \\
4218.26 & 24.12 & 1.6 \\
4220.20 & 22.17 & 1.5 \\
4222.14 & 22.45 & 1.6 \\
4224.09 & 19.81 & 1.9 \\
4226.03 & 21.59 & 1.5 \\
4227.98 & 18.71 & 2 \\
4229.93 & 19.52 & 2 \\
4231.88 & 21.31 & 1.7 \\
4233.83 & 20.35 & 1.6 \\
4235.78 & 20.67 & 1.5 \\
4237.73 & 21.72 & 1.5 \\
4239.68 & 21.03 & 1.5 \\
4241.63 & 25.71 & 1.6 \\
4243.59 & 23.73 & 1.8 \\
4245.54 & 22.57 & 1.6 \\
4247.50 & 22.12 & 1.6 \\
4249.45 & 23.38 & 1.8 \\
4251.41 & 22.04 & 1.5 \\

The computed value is 3.7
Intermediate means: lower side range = 23.2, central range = 20.4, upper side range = 21.8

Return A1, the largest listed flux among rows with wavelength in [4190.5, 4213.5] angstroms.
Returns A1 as 25.42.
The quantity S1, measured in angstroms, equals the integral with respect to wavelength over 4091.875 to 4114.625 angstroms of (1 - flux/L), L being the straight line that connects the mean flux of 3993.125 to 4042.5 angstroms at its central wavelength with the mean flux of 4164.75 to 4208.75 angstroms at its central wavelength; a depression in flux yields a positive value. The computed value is 3.8 angstroms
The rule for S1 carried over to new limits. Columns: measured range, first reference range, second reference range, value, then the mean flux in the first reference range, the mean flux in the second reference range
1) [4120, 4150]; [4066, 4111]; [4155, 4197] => -0.65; 20.5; 22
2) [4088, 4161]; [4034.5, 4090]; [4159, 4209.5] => 5.11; 23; 22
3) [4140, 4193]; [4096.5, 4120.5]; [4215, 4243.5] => -3.72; 19.5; 21.5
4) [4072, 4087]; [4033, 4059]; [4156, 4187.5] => 0.71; 23.6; 21.6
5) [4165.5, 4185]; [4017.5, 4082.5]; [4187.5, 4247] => 1.44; 23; 22.2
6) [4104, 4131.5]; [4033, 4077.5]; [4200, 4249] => 2.35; 23.2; 22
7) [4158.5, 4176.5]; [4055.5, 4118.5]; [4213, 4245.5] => -0.68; 21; 21.7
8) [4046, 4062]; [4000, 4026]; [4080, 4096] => -1.01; 22.6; 21.2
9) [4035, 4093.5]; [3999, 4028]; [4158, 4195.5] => -1.42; 22.5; 22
